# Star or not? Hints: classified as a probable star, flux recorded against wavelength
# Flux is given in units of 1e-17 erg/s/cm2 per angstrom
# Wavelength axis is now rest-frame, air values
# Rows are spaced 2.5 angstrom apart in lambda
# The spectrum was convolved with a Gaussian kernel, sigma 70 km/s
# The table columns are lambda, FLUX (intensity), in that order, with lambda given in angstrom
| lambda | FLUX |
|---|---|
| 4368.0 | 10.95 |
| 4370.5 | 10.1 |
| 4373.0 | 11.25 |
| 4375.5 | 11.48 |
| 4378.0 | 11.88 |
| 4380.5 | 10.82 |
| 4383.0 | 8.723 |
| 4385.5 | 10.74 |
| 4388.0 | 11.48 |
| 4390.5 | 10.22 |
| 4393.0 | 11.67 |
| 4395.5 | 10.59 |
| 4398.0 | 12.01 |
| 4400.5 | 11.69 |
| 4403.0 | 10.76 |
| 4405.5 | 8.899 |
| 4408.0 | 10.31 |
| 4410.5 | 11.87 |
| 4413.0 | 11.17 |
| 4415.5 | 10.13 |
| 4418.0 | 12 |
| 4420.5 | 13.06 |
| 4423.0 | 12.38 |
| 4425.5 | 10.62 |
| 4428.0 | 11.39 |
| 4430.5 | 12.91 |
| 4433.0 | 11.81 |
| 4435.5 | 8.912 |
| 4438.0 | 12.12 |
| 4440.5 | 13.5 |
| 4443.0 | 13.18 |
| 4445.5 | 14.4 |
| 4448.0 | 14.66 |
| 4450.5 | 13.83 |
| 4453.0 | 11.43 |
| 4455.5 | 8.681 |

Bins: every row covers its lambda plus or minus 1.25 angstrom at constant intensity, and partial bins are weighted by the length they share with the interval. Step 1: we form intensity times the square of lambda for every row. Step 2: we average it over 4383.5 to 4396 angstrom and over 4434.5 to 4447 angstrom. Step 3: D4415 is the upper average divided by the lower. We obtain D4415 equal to 1.19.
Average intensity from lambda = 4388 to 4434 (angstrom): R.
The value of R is 11.3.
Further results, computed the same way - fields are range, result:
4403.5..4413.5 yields 10.5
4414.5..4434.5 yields 11.8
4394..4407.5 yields 10.8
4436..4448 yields 13.2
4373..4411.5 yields 10.9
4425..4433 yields 11.8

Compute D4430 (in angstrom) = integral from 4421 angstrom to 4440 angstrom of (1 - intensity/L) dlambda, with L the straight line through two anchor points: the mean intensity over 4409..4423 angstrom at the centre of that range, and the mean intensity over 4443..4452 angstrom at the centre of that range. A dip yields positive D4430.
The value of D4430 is 1.7 angstrom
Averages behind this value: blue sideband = 11.7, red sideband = 14.1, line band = 11.6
